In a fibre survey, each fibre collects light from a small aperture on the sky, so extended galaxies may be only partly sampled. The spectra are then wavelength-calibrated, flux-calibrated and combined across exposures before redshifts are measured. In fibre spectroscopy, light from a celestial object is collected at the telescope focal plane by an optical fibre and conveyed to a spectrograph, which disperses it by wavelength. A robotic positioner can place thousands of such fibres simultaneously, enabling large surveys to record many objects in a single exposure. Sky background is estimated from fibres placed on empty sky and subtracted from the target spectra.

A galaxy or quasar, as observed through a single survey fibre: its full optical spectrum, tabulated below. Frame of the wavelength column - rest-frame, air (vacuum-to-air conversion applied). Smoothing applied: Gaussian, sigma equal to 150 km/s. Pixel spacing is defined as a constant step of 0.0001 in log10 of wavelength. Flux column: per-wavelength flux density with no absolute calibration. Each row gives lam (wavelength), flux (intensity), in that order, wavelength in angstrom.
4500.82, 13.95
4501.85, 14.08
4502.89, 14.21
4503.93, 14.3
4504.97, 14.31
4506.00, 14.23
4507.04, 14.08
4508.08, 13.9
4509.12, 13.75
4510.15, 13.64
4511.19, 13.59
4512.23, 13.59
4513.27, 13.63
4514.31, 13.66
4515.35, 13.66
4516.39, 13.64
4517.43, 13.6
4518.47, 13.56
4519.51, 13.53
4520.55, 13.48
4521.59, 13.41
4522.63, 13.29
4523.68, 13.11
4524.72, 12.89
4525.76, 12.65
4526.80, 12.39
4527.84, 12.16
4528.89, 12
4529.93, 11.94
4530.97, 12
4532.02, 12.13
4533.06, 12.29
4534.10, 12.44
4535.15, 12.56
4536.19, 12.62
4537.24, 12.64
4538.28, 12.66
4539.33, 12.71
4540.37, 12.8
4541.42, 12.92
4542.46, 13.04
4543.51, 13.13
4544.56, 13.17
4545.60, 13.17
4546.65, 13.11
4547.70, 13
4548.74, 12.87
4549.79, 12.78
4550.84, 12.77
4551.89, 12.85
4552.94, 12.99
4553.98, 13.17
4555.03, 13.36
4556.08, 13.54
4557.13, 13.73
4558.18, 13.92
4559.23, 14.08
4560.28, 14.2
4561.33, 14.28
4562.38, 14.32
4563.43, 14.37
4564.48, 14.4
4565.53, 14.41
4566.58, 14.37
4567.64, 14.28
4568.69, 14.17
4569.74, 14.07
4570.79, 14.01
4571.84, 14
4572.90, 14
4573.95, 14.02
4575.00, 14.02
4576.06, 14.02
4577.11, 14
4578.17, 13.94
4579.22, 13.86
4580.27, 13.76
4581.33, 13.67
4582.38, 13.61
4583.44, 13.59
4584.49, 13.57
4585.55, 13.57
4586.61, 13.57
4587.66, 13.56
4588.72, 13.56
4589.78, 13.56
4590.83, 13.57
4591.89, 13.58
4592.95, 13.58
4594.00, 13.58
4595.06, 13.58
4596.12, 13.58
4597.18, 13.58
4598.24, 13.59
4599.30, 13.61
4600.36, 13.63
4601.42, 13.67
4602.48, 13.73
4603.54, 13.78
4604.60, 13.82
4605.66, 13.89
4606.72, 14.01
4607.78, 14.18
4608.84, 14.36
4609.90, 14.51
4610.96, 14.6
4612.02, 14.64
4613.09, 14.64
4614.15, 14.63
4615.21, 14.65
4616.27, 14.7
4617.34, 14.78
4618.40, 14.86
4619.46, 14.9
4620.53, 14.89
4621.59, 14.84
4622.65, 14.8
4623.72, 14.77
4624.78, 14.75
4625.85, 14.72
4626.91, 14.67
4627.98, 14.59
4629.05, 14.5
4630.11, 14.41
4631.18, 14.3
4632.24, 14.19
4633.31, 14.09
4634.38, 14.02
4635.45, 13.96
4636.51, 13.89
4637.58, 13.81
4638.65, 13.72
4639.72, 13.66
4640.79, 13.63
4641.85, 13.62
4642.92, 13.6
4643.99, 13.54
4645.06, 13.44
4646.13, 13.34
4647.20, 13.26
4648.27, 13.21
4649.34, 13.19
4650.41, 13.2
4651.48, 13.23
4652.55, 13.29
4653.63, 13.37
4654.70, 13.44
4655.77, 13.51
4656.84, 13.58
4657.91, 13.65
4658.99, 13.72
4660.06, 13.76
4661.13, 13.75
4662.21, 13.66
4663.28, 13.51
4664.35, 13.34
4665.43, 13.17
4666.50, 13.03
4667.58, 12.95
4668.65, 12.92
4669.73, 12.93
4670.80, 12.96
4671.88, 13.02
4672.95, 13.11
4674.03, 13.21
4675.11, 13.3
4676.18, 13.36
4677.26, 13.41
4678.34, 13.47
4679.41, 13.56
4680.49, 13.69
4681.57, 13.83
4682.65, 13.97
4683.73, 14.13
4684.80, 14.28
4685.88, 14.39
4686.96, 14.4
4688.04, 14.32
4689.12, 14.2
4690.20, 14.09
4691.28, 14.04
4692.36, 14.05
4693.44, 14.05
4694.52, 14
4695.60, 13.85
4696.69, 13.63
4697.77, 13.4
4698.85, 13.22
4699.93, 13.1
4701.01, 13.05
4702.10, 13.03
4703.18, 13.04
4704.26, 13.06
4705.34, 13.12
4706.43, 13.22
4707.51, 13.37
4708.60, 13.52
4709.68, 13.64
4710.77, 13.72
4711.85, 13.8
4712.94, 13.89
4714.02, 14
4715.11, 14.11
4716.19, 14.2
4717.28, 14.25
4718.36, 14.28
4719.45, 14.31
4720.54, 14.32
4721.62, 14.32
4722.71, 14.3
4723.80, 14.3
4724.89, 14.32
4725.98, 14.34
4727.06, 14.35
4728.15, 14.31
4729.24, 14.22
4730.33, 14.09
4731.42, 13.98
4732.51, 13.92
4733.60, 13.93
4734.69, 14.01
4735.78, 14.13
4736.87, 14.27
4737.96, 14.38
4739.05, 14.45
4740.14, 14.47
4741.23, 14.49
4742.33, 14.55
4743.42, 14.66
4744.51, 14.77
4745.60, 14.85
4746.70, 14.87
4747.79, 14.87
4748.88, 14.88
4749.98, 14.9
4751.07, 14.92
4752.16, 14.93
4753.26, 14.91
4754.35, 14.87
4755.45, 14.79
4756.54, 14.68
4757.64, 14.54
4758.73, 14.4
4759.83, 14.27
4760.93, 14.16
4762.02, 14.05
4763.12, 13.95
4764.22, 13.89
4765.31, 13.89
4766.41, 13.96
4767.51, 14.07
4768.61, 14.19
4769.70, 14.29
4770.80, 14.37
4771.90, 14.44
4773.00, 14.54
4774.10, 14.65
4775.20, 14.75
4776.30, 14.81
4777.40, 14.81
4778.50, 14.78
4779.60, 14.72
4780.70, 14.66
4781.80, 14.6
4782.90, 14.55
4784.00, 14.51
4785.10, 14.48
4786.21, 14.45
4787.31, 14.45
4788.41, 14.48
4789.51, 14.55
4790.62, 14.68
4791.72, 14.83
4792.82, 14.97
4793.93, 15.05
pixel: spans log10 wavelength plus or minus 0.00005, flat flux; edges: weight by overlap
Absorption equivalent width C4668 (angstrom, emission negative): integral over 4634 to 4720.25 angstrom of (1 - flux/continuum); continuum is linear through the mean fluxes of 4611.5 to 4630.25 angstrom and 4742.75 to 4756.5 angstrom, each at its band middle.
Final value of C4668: 6.9 angstrom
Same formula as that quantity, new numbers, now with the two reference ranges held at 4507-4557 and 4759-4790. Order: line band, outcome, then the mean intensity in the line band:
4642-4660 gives 0.4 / 13.4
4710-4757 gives -0.7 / 14.4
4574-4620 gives -1.9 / 14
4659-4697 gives 0.6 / 13.6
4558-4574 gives -1.2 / 14.2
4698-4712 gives 0.7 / 13.3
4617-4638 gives -1.4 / 14.5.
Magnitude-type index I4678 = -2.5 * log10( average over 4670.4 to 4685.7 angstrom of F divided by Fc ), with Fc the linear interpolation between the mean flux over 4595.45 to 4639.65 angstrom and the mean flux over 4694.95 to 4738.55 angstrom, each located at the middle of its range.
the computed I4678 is 0.04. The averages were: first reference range 14.3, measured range 13.5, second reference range 13.9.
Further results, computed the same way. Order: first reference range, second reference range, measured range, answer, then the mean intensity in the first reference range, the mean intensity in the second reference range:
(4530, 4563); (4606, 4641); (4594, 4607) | 0.026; 13.1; 14.4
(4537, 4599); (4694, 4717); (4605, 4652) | -0.047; 13.6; 13.5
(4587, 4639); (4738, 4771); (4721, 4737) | 0.019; 14.2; 14.5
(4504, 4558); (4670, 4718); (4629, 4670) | -0.004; 13.1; 13.7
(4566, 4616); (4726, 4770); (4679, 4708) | 0.041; 13.9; 14.4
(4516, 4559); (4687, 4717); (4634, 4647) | -0.022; 12.9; 13.7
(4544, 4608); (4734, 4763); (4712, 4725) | 0.017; 13.7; 14.6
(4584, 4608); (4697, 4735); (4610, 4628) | -0.080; 13.7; 13.8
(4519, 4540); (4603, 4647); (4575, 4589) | -0.015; 12.6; 14.3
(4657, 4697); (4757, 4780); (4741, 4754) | -0.046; 13.6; 14.4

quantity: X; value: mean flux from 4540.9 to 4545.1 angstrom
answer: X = 13.1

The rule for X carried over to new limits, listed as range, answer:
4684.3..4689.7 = 14.3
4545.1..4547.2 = 13.1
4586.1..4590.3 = 13.6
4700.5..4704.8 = 13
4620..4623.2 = 14.9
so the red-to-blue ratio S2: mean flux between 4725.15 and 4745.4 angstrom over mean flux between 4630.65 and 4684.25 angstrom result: 1.1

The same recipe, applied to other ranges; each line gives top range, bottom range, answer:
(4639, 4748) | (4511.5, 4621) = 1.01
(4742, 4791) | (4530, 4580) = 1.08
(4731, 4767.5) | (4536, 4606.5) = 1.06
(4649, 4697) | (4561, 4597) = 0.98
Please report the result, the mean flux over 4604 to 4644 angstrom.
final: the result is 14.3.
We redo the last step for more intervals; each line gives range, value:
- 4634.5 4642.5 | 13.8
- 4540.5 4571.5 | 13.6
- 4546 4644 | 14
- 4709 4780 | 14.4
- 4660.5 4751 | 13.9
